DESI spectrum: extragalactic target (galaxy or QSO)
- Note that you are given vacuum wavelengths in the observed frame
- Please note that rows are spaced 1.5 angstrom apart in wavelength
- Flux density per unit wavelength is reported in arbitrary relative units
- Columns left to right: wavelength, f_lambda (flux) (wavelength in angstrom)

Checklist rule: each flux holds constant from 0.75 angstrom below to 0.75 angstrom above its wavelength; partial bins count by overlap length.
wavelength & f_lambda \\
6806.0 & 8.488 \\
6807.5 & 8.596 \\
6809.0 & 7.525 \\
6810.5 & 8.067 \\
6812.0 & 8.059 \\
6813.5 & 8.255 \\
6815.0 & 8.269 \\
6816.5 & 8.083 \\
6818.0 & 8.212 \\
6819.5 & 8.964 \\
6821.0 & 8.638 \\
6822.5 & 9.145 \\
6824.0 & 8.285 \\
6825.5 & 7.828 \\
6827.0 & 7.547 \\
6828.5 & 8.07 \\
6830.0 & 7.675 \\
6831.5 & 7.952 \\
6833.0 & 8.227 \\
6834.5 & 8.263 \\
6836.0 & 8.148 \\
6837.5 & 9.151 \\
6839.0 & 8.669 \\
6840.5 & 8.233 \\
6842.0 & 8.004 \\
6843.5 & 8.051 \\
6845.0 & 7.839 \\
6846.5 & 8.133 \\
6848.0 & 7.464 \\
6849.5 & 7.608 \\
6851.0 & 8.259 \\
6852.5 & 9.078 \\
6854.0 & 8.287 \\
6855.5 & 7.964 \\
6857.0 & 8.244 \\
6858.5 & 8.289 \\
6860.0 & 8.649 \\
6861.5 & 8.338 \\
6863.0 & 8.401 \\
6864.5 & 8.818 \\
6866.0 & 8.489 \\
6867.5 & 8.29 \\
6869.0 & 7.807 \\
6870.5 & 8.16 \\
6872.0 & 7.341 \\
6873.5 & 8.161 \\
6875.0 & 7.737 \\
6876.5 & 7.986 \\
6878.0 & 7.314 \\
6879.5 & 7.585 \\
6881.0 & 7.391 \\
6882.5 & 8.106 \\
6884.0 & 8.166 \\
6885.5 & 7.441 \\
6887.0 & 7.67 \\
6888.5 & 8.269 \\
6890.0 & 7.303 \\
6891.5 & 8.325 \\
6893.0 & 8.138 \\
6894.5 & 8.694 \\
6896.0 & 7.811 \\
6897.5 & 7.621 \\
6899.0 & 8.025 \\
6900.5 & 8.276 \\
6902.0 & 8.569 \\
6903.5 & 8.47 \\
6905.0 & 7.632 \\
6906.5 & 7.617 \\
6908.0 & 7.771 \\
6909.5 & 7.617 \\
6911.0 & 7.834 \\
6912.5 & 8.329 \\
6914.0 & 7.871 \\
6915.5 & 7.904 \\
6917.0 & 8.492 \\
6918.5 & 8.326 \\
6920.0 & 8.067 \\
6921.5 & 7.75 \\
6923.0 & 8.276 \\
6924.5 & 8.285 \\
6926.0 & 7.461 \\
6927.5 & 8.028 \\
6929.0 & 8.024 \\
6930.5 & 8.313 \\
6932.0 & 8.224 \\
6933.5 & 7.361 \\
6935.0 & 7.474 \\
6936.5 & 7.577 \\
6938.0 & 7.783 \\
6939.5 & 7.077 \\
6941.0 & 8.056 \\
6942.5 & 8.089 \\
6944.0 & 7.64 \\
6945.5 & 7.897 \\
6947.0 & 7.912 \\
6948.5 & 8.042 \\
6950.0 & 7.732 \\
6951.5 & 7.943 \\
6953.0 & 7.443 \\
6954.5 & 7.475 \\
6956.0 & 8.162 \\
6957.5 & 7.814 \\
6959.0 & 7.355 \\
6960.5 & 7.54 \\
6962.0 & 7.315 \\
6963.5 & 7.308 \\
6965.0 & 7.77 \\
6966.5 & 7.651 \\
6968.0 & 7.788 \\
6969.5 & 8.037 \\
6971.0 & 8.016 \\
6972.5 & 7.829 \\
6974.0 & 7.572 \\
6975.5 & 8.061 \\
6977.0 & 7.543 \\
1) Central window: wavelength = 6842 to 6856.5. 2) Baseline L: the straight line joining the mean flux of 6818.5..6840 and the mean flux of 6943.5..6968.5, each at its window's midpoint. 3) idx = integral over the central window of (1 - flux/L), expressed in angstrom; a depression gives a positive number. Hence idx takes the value 0.3 angstrom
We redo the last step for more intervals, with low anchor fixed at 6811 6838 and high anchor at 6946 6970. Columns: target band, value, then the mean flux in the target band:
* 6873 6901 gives 0.4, 7.89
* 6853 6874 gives -0.4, 8.24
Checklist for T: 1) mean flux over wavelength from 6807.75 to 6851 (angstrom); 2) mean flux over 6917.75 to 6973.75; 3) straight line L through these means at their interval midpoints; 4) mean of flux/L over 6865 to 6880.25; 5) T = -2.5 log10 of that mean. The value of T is 0.02 mag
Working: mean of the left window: 8.16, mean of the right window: 7.8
